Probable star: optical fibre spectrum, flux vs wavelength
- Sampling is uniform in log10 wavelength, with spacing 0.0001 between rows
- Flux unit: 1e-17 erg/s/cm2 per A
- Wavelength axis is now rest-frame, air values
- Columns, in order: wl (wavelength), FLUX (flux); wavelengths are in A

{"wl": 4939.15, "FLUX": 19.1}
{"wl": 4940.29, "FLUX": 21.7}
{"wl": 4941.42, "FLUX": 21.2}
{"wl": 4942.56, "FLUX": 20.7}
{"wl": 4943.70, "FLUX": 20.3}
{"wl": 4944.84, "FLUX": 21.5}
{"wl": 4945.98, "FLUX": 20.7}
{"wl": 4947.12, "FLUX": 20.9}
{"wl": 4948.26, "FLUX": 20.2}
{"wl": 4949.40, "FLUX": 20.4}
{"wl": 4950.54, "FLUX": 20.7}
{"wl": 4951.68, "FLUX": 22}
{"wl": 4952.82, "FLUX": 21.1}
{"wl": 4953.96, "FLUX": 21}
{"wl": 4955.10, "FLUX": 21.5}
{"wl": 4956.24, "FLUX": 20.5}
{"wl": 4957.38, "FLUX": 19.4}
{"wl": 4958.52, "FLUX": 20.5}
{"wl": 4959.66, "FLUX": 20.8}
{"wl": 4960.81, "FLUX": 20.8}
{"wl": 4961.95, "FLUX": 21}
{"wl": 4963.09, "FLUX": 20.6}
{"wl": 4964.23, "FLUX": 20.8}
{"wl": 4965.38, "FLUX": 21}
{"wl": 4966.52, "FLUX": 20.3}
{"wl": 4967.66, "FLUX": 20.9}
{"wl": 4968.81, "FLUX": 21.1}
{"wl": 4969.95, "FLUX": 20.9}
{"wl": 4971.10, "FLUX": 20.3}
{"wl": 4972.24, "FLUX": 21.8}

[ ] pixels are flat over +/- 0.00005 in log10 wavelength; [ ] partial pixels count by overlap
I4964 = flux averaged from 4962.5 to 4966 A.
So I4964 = 20.8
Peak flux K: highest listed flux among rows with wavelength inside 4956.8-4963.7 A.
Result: 21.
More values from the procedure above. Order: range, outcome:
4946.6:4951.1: 20.9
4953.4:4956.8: 21.5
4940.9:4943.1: 21.2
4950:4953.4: 22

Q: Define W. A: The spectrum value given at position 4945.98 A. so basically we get 20.7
